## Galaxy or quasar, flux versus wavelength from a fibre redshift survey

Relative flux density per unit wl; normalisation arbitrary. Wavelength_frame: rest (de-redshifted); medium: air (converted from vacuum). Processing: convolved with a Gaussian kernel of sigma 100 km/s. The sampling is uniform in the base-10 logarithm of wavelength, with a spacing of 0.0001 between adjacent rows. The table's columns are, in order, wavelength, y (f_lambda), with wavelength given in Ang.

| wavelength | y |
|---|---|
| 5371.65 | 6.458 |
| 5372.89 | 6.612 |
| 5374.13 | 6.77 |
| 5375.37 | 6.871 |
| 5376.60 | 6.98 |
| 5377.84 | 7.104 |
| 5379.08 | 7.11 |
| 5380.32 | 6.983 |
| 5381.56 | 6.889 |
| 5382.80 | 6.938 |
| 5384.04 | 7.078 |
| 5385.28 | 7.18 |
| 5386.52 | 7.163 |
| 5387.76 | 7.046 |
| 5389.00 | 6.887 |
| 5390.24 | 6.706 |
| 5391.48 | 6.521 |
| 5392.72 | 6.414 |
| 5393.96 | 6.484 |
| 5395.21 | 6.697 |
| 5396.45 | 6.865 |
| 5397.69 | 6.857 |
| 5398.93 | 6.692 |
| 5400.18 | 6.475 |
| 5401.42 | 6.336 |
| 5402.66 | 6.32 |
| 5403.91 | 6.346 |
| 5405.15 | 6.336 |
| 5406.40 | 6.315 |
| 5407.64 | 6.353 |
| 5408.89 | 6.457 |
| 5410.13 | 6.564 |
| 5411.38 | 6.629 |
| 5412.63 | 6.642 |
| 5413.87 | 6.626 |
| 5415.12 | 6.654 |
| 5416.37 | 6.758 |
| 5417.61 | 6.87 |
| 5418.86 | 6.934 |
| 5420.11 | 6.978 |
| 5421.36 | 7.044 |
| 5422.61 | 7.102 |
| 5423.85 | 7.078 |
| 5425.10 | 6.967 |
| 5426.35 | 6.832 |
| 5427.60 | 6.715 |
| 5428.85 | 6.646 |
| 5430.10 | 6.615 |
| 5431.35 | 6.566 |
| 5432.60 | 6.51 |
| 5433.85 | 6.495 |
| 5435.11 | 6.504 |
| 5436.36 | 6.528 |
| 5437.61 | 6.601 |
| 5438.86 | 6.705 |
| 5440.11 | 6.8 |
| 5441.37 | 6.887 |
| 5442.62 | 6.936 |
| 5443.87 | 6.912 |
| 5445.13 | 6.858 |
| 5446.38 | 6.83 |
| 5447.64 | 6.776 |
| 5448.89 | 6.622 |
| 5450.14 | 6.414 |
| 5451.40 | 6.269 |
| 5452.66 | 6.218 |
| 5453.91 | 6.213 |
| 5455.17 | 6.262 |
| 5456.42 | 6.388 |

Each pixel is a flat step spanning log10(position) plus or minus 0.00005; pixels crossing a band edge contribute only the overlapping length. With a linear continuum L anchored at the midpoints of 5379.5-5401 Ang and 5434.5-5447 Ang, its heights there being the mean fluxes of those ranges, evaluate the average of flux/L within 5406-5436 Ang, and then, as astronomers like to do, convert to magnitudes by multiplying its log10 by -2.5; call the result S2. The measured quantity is 0.01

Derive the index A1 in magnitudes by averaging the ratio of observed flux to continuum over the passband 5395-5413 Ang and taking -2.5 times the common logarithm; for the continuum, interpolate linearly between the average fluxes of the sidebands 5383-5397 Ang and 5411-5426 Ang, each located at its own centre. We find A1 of 0.05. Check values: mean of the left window 6.83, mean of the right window 6.86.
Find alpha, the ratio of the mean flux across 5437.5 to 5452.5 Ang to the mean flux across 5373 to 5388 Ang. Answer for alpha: 1.0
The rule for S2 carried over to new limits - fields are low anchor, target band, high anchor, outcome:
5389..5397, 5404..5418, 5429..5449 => 0.02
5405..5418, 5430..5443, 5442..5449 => 0.02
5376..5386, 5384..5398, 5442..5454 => 0.02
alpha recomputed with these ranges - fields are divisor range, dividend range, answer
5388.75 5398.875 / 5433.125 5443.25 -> 1.00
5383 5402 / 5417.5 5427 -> 1.03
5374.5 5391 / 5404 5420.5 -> 0.95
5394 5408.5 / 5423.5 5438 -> 1.02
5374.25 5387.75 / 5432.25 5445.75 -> 0.95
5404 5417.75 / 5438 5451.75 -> 1.03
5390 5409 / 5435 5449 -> 1.04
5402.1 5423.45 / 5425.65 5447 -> 1.01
